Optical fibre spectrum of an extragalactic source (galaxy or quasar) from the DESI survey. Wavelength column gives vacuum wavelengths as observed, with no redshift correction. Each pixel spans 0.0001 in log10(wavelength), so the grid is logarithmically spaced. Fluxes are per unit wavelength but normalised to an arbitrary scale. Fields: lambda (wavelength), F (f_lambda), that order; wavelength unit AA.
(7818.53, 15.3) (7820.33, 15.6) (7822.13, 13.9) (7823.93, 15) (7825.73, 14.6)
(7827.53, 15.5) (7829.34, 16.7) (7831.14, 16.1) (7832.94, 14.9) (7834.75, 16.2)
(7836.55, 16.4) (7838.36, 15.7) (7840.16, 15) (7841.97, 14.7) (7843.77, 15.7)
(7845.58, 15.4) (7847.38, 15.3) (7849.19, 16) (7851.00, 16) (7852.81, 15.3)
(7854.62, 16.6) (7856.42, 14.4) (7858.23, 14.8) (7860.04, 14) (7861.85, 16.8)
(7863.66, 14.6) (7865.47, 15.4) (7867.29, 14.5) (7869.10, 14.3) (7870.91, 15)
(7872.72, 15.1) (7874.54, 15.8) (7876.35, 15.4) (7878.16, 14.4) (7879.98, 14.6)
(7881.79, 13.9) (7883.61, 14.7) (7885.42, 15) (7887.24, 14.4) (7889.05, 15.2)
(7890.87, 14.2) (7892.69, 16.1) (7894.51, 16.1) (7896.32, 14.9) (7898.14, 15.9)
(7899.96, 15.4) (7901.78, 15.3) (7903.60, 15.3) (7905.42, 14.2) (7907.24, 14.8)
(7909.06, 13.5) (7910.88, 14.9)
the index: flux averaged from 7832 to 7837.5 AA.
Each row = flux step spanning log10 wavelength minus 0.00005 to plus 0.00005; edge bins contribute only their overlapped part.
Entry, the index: 15.8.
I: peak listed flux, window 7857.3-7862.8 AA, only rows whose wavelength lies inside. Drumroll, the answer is 16.8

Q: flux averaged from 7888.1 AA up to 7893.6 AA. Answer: 15.2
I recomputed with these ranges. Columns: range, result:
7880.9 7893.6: 16.1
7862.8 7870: 15.4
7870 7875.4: 15.8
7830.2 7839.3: 16.4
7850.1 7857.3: 16.6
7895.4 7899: 15.9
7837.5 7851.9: 16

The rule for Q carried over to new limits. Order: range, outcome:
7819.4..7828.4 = 14.9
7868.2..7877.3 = 15.1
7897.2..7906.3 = 15.2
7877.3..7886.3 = 14.5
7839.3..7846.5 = 15.2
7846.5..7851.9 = 15.8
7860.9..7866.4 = 15.6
